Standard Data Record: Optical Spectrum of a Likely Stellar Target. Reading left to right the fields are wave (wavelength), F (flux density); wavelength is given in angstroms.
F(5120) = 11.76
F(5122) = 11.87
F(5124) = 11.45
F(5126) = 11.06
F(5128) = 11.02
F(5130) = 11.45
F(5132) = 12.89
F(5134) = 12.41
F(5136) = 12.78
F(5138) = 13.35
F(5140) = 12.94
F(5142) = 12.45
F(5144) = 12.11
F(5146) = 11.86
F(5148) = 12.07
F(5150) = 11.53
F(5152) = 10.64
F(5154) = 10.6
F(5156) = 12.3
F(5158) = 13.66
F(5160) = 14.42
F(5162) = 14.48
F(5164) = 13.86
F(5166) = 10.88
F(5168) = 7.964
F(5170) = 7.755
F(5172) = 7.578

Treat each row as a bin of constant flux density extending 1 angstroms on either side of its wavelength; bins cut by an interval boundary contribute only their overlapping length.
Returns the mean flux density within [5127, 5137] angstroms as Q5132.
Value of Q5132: 12.1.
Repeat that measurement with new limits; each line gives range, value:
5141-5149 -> 12.1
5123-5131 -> 11.2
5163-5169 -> 10.9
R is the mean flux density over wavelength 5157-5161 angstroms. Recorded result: 14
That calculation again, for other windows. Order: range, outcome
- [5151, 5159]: 11.8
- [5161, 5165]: 14.2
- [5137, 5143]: 12.9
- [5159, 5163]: 14.4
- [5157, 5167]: 13.5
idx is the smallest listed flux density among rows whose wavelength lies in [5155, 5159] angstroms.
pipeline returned 12.3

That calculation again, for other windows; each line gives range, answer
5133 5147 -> 11.86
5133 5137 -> 12.41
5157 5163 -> 13.66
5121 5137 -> 11.02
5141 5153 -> 10.64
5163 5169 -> 7.964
